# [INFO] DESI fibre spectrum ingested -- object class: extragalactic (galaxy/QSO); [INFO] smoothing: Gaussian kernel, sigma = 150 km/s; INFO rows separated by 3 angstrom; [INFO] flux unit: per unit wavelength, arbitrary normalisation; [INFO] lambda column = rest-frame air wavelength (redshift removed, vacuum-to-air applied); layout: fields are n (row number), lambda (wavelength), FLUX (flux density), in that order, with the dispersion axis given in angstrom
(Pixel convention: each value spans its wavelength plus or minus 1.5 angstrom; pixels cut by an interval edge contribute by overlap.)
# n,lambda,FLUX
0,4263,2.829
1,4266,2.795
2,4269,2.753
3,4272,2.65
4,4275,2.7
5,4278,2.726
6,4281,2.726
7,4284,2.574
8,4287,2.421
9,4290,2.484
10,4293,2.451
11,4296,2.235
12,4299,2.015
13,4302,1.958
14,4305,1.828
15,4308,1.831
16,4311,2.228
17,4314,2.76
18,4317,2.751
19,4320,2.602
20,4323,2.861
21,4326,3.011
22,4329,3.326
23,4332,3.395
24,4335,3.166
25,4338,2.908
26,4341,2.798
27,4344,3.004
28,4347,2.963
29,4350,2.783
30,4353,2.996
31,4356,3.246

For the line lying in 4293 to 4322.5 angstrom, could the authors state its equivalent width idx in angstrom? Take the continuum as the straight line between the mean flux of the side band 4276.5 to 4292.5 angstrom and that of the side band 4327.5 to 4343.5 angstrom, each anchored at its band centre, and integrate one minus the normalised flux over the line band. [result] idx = 5.7 angstrom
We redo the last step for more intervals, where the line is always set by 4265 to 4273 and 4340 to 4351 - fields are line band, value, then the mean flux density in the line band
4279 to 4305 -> 4.2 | 2.33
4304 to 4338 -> 1.4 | 2.73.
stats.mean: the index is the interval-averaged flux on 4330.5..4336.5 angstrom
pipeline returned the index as 3.28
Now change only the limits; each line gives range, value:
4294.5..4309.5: 1.97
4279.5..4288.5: 2.57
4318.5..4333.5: 3.04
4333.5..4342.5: 2.96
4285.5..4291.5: 2.45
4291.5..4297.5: 2.34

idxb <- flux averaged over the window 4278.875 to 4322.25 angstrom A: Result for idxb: 2.36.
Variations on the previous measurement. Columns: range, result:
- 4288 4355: 2.66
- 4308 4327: 2.63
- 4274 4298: 2.53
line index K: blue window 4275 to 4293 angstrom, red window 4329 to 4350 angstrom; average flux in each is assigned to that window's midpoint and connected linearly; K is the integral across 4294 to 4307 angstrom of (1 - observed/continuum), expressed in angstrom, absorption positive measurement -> 3.3 angstrom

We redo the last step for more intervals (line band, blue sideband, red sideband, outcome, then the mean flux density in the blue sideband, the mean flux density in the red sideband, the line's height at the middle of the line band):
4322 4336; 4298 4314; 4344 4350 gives -3.4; 2.04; 2.93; 2.54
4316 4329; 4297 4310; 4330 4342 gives -1.3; 1.93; 3.09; 2.61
